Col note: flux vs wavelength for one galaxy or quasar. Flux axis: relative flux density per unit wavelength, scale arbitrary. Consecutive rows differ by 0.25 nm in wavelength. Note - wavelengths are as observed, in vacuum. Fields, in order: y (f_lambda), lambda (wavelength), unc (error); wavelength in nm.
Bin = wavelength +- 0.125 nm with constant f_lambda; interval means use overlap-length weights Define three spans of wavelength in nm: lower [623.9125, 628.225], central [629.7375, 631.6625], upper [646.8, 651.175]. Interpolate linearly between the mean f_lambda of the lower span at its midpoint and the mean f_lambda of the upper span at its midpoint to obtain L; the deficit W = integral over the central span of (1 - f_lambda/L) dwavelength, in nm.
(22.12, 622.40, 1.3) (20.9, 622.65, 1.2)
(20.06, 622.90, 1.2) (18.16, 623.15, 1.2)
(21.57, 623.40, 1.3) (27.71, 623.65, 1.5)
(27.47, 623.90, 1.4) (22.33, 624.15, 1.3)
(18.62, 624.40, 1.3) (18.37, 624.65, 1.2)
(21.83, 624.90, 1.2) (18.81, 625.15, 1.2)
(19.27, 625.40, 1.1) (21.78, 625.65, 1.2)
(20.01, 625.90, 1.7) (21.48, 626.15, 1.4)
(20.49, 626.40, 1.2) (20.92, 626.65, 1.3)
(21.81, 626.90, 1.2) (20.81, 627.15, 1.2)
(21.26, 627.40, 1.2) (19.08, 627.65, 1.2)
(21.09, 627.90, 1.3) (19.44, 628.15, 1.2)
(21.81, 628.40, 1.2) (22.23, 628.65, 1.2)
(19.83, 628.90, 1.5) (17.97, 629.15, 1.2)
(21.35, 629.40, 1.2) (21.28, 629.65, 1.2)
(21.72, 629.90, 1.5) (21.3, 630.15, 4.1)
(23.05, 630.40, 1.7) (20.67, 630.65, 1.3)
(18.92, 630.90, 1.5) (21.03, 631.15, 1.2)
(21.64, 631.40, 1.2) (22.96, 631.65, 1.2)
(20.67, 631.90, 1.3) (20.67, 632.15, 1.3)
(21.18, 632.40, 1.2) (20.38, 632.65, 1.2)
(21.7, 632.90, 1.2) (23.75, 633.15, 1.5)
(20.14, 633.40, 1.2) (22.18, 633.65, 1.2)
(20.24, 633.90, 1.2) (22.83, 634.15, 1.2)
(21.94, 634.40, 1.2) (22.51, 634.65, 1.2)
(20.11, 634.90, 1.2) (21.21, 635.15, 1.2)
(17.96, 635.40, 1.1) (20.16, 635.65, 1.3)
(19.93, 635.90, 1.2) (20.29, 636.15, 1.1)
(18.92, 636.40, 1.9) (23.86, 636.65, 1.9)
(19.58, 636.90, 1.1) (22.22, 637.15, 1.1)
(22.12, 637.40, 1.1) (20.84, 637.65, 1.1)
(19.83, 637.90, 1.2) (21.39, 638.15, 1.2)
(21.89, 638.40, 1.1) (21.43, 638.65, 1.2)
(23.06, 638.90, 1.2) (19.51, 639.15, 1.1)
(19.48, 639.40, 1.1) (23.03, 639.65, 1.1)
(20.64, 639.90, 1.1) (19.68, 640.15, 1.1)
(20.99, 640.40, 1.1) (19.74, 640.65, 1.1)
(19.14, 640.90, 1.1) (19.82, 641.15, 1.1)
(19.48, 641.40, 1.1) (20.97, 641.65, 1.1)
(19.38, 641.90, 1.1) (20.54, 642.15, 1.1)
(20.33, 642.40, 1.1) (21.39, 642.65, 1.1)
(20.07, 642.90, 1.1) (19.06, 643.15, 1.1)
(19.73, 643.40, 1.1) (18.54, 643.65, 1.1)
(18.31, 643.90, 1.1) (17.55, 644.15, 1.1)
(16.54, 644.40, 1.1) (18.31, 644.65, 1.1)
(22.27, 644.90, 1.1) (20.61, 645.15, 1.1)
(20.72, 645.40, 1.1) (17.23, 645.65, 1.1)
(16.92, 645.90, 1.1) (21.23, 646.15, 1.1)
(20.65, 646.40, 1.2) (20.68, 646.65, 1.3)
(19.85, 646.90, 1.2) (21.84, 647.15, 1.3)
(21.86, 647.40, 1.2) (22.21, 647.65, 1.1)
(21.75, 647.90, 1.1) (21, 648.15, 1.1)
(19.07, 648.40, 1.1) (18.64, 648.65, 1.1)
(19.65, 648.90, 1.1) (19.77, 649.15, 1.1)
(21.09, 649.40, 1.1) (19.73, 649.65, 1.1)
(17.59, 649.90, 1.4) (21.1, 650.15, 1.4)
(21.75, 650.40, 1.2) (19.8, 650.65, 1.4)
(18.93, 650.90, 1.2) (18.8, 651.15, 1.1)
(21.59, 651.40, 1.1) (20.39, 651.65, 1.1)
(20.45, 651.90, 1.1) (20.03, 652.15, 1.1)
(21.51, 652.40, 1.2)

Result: -0.07 nm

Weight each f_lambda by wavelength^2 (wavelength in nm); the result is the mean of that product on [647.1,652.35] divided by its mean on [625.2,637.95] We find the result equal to 1.0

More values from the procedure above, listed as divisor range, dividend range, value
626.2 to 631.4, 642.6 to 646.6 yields 0.97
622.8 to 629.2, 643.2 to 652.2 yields 1.02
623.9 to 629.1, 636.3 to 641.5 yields 1.05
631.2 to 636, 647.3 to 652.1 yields 1.01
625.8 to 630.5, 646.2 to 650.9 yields 1.04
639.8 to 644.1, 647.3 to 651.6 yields 1.05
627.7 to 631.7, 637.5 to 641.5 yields 1.02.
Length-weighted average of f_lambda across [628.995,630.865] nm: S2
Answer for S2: 20.9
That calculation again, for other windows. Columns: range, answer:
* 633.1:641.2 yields 20.9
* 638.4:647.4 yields 20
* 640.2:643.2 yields 20.1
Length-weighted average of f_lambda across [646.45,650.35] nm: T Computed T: 20.4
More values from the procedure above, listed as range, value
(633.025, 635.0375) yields 21.7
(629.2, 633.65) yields 21.3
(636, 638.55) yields 21.1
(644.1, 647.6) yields 19.8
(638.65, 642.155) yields 20.4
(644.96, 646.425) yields 19.6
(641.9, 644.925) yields 19.3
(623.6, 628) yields 21.2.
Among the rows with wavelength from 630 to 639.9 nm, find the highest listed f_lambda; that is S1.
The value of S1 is 23.86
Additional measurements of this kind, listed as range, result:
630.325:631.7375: 23.05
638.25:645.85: 23.06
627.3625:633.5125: 23.75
